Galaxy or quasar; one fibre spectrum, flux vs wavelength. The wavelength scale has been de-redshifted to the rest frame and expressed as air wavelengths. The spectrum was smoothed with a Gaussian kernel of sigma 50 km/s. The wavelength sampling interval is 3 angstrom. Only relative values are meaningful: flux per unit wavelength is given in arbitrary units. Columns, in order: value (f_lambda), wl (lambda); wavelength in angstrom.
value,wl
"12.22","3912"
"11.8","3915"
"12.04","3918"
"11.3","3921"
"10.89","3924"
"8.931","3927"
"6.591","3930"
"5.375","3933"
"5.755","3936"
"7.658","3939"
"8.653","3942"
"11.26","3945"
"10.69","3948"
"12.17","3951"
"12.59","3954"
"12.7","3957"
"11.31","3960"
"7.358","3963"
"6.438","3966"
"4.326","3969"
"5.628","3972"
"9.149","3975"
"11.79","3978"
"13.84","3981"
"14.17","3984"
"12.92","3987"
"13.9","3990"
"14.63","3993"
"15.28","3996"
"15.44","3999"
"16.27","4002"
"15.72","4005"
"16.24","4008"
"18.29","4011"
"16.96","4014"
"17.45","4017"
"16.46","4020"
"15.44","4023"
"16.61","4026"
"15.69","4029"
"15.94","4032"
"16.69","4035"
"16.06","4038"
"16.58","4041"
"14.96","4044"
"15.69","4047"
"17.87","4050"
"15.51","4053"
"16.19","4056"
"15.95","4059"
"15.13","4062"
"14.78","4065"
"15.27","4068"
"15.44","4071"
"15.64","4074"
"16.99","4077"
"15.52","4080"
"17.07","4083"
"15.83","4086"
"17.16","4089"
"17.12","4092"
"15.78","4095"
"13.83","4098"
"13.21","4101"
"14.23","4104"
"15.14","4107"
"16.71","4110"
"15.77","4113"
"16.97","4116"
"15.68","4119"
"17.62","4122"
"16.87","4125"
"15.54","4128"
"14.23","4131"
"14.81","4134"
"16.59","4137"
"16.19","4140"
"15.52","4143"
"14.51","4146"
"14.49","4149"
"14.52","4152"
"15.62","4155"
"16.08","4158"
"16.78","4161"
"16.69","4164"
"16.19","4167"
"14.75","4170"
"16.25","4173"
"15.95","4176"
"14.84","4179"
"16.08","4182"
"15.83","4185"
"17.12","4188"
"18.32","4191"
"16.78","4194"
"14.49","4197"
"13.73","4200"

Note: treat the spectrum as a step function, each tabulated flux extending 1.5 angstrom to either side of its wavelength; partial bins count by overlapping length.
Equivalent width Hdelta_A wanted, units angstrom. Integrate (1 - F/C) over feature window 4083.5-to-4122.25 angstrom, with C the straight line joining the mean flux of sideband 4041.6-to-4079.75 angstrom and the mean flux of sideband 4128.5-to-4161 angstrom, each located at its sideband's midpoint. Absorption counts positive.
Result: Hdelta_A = -0.5 angstrom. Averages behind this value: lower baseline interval 15.8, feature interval 15.7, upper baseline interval 15.3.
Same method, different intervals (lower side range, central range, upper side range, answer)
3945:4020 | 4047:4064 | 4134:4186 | -2.6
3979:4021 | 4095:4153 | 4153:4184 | 1.4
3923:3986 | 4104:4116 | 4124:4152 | -1.1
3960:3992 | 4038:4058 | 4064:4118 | -3.7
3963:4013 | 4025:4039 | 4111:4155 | -2.7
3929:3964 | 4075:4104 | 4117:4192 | -4.0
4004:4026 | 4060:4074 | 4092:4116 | 0.5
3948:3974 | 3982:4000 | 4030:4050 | -3.9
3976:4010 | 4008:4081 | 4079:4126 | -4.7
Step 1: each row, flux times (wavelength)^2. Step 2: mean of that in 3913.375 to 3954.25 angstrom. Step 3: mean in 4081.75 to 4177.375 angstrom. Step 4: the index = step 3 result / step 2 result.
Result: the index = 1.8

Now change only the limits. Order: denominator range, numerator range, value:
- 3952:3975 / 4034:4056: 1.93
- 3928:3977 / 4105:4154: 1.98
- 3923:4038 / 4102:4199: 1.39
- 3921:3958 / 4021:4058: 1.79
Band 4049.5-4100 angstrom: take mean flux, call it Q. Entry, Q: 15.9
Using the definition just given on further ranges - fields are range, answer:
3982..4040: 15.8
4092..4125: 15.6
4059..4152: 15.6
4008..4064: 16.3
